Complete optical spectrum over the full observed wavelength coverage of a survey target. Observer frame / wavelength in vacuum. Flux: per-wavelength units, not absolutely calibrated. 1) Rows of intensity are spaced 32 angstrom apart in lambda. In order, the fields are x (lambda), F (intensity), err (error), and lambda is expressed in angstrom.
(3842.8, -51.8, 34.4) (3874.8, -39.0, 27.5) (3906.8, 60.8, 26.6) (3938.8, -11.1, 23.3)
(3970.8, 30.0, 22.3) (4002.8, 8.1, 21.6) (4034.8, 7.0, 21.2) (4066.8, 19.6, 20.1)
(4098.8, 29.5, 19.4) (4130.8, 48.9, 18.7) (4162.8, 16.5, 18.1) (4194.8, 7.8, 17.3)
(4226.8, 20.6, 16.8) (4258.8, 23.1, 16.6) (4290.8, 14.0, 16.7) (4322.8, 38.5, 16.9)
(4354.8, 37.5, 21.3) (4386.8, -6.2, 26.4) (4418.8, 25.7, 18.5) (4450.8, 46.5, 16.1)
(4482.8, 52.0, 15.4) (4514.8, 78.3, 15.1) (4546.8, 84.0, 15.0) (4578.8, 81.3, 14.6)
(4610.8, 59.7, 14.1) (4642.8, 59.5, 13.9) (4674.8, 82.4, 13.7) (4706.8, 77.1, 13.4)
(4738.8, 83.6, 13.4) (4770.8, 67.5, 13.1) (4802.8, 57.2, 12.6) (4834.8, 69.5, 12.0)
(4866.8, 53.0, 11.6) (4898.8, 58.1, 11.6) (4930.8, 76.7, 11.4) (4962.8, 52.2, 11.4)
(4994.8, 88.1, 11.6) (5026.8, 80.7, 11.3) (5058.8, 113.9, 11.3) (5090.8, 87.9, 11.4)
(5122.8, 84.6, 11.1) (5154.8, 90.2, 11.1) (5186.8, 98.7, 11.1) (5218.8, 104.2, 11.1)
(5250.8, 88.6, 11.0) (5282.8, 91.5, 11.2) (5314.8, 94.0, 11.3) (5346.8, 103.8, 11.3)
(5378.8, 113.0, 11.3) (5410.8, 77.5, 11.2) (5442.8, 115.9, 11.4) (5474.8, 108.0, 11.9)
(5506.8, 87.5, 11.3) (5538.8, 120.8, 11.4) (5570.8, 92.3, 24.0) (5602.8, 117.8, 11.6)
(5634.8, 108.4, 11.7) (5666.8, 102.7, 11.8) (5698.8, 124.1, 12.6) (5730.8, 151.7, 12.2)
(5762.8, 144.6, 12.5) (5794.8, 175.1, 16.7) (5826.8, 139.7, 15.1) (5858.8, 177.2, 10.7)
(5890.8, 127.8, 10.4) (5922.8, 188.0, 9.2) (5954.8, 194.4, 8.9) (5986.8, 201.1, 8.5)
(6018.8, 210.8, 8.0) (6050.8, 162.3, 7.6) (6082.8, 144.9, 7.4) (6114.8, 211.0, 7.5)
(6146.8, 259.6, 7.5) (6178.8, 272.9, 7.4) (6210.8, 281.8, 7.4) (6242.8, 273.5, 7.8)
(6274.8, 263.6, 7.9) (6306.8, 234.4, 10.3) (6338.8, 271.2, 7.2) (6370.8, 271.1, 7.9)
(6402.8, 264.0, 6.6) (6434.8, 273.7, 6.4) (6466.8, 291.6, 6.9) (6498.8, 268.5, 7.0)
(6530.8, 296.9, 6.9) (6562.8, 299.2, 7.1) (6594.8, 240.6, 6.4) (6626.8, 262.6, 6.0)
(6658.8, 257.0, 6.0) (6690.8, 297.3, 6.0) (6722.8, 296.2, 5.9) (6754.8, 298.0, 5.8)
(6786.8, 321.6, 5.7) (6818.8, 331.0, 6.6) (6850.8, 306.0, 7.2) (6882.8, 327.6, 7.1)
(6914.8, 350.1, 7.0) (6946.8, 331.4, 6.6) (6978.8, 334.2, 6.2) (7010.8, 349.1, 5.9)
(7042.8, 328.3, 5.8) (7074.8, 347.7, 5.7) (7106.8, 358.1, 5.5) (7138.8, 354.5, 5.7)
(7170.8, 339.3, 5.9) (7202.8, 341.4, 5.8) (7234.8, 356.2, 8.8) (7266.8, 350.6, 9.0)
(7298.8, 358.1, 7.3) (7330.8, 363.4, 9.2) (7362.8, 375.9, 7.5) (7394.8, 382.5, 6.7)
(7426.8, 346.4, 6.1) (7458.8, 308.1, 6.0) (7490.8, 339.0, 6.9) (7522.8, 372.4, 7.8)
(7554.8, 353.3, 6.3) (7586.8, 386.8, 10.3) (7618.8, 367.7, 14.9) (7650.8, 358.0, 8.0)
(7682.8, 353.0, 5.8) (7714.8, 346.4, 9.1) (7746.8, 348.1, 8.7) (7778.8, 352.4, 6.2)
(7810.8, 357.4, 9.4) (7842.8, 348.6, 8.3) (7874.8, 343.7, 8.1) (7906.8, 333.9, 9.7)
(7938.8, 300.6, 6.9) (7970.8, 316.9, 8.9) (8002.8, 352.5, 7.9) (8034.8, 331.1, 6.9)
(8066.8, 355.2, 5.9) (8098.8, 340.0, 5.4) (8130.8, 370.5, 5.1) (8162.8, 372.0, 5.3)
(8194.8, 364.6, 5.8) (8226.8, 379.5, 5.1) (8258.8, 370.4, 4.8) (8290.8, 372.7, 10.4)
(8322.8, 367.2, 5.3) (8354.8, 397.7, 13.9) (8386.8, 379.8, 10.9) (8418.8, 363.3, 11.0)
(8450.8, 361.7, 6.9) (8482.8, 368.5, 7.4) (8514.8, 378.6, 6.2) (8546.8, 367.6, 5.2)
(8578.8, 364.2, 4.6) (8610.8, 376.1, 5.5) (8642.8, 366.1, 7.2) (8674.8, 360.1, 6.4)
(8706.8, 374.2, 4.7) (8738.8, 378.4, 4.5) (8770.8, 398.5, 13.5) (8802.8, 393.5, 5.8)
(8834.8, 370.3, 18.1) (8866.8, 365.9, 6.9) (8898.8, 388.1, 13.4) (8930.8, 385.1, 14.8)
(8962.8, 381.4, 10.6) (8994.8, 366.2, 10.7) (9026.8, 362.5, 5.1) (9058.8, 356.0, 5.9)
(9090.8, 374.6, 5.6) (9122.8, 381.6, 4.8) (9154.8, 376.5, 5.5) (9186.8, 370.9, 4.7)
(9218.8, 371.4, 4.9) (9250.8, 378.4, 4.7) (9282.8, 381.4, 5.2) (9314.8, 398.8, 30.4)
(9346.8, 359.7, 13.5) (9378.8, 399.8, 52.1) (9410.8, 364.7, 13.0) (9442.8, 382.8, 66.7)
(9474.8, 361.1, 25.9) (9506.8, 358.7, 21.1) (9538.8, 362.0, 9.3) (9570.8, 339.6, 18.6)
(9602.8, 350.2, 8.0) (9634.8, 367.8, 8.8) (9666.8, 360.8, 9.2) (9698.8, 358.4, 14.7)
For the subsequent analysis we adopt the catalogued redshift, 0.53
